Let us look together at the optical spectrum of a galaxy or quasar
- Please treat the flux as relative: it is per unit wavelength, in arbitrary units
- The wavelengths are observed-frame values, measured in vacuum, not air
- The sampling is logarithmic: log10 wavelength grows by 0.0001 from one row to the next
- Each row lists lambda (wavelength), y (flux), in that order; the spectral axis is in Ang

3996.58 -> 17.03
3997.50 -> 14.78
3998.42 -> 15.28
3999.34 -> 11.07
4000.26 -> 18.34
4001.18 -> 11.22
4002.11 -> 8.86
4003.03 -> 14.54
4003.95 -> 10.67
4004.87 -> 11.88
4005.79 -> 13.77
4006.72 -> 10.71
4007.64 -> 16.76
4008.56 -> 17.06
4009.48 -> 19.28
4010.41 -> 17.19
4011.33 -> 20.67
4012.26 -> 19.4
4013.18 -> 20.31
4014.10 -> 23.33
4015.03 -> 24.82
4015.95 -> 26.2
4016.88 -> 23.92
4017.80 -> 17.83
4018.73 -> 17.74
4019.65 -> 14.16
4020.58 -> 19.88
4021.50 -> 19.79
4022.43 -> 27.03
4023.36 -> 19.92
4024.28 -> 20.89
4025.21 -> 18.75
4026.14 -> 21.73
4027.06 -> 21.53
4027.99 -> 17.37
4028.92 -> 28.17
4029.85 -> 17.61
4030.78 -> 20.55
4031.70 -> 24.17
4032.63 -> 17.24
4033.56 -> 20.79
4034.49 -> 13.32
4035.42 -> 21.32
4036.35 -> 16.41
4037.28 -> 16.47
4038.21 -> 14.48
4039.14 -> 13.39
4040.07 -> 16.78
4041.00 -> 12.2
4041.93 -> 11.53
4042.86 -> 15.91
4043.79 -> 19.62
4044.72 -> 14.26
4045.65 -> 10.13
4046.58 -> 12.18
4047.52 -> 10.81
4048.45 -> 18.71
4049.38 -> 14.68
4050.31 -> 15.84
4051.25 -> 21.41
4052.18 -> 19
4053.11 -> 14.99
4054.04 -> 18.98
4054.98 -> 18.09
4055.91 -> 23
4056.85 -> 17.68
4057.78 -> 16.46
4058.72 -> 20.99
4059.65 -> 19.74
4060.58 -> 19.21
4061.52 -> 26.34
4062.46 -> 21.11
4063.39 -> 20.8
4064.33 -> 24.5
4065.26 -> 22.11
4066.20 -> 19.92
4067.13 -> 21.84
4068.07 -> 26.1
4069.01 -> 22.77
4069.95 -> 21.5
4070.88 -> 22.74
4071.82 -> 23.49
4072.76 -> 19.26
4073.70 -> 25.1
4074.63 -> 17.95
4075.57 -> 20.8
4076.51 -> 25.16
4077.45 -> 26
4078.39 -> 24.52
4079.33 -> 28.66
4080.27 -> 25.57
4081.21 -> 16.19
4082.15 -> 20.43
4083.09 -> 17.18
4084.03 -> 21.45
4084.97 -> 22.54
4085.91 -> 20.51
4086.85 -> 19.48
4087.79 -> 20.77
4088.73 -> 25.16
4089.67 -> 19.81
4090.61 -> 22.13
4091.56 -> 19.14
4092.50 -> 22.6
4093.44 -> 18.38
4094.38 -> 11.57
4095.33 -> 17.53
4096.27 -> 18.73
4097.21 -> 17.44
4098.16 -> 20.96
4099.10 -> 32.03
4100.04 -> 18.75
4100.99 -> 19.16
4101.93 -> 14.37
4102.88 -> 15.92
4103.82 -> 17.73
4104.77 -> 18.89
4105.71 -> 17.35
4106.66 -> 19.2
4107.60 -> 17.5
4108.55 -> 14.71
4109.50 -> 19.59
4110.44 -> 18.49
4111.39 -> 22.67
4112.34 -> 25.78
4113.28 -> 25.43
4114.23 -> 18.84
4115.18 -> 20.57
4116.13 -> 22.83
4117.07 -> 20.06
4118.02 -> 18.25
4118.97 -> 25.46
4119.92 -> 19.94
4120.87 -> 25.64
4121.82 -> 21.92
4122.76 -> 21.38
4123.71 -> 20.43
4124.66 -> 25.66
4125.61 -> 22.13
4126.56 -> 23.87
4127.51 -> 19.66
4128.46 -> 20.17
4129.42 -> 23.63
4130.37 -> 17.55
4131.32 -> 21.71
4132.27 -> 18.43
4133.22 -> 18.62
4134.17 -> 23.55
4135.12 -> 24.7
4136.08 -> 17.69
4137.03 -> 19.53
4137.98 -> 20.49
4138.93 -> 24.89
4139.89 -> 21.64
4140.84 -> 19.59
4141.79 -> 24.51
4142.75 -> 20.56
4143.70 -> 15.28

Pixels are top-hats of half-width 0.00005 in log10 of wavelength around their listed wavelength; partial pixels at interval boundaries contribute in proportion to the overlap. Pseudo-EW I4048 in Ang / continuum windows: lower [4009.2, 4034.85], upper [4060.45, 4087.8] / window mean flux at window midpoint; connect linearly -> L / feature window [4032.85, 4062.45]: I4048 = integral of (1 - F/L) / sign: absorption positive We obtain 6.0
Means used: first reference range 20.5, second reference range 22.2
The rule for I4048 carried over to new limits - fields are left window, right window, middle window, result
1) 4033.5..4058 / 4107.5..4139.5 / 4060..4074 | -3.9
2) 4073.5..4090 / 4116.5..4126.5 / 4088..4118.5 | 3.3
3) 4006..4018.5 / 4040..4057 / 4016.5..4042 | -1.2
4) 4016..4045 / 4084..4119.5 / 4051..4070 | -1.5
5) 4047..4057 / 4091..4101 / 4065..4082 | -3.8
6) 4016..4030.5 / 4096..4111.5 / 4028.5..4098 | 0.8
